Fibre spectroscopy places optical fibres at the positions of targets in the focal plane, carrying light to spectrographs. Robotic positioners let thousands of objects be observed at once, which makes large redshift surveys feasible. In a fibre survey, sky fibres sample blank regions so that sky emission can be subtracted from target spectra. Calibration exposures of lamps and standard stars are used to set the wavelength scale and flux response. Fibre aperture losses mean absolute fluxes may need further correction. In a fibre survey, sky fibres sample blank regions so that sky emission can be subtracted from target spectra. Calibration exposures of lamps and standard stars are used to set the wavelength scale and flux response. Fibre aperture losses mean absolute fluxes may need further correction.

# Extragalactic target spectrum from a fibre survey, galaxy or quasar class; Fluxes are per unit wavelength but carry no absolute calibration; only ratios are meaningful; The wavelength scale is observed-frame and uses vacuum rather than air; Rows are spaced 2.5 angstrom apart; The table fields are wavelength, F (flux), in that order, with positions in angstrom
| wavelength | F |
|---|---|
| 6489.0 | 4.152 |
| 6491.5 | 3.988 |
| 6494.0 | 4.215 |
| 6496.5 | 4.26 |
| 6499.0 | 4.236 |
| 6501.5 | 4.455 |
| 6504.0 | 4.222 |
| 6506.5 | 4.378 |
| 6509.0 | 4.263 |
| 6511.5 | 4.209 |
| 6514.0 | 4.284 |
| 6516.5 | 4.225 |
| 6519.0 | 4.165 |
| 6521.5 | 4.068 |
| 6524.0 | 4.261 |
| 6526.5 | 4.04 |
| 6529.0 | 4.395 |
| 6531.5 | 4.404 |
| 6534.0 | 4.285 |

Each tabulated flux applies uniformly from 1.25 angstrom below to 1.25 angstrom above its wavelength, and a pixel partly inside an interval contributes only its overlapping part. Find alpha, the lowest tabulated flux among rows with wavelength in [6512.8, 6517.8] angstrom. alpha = 4.225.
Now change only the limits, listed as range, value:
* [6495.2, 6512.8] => 4.209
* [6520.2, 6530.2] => 4.04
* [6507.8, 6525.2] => 4.068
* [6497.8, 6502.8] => 4.236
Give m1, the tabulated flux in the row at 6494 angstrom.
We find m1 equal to 4.215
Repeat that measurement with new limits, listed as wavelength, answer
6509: 4.263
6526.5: 4.04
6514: 4.284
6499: 4.236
